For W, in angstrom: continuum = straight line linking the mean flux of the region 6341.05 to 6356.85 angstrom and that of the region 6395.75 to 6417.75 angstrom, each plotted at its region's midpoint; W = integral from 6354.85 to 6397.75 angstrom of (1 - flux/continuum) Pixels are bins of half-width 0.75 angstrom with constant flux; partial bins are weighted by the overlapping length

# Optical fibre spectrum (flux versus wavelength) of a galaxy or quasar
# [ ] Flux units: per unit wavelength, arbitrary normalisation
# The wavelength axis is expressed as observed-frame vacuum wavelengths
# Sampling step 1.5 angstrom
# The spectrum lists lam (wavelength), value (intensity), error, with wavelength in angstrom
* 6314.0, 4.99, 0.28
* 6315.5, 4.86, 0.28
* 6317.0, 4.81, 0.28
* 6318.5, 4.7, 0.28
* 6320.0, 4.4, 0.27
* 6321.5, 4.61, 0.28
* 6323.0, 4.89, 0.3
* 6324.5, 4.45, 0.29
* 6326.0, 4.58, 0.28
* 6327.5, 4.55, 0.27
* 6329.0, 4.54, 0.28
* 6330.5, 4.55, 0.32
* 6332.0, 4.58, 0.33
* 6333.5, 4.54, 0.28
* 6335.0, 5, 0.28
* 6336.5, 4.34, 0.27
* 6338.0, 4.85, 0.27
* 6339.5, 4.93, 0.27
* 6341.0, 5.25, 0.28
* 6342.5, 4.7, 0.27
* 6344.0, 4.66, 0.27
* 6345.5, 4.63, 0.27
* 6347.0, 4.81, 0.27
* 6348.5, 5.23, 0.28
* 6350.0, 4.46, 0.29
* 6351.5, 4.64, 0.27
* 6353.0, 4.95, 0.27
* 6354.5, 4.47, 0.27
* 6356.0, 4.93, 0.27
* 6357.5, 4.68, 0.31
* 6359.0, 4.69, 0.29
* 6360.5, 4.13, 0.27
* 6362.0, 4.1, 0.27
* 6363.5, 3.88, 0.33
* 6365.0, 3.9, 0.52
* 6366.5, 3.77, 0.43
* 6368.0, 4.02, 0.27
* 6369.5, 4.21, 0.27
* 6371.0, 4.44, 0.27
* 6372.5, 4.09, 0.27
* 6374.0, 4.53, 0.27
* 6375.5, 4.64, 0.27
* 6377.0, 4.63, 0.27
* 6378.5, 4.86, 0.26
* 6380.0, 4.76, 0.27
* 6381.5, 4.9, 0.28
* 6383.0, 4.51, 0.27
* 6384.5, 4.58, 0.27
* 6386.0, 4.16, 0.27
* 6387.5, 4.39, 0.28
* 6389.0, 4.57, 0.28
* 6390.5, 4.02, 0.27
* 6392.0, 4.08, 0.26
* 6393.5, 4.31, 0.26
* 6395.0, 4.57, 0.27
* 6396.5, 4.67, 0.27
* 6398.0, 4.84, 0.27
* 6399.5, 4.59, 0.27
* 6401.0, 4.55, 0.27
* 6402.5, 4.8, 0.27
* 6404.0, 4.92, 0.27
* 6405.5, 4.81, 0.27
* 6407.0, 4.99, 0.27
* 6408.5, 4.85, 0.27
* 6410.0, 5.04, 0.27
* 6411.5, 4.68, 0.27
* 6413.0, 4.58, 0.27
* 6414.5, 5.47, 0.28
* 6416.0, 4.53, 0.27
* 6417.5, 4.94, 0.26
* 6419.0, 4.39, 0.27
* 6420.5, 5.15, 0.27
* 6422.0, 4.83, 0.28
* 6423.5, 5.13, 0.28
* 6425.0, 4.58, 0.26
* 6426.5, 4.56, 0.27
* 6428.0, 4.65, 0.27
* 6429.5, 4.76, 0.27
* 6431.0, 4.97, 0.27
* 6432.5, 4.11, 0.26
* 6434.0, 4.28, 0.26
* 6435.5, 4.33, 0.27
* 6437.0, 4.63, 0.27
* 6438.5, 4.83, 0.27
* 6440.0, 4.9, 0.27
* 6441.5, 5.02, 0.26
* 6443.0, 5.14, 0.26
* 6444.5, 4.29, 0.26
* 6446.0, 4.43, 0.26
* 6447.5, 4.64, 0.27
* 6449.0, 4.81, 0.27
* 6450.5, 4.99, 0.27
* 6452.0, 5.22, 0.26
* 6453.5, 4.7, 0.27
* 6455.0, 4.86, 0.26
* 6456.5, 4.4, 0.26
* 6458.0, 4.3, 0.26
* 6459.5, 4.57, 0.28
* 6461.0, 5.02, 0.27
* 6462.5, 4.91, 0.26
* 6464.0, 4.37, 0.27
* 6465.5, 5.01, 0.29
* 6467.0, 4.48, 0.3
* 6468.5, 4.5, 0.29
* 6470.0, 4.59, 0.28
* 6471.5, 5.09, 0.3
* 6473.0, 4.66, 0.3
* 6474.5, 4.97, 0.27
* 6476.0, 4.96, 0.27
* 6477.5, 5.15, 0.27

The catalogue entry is 3.5 angstrom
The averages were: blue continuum 4.77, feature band 4.4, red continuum 4.81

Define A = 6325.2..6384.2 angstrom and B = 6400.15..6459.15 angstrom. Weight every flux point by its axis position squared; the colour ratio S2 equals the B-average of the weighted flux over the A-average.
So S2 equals 1.06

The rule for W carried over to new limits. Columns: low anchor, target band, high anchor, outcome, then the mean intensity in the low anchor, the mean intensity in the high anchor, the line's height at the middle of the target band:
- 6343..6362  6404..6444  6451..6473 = -0.6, 4.67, 4.72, 4.7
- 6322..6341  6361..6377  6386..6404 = 1.4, 4.67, 4.49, 4.57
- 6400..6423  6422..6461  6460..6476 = 0.9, 4.84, 4.77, 4.8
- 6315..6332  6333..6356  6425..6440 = -0.8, 4.63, 4.59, 4.62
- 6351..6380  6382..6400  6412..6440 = 0.4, 4.41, 4.71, 4.53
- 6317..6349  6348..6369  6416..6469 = 1.3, 4.7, 4.7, 4.7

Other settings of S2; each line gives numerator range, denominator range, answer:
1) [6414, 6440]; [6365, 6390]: 1.08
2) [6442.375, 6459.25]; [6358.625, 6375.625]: 1.16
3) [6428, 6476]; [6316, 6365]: 1.05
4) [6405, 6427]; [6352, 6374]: 1.14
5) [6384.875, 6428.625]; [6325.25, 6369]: 1.04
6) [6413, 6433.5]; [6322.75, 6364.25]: 1.05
